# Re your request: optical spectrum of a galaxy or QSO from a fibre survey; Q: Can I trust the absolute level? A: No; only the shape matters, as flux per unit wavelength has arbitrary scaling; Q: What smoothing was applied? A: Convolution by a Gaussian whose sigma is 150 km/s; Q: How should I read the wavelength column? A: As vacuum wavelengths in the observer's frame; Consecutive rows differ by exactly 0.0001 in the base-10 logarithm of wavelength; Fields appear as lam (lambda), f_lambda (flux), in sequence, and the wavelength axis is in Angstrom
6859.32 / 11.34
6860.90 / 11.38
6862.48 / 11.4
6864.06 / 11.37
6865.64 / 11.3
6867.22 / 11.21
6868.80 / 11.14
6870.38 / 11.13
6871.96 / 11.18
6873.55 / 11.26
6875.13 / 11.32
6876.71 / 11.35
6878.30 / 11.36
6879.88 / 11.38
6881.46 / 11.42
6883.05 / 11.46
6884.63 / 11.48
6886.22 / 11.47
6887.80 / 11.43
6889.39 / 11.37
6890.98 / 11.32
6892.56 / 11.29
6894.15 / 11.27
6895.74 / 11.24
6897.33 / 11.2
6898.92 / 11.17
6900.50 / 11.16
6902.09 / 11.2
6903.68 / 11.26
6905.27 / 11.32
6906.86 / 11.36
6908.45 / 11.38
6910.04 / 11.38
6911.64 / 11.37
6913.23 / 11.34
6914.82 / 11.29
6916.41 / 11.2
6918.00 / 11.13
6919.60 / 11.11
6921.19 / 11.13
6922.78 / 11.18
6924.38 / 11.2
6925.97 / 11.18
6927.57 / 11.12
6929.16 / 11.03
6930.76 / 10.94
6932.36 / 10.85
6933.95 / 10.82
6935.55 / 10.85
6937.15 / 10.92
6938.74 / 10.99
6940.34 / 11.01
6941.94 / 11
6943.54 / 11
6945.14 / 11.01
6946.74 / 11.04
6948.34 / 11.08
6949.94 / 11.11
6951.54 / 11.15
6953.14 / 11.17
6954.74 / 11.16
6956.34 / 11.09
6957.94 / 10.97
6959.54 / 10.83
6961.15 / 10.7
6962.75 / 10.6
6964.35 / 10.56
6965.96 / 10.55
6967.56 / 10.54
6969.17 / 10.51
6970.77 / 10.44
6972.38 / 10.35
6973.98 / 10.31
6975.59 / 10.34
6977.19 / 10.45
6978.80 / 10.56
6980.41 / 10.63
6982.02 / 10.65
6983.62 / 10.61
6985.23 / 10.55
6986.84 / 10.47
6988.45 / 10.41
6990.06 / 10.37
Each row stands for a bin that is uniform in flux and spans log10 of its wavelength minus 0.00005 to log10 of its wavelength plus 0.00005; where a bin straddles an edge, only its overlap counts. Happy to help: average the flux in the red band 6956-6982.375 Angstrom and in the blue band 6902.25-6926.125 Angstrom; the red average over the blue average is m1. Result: 0.94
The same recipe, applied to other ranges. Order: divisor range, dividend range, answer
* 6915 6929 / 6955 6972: 0.96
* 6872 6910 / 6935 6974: 0.96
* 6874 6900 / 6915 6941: 0.97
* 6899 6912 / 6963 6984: 0.93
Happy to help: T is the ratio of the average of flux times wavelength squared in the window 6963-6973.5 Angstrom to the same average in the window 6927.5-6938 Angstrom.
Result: 0.97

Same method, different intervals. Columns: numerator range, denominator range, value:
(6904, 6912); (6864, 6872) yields 1.02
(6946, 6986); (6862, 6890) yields 0.97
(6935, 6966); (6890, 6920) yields 0.98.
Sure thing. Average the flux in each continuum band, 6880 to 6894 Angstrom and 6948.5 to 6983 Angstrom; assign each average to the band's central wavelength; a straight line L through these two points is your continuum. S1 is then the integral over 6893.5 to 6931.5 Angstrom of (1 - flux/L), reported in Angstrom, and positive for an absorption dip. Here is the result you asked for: -0.1 Angstrom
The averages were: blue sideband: 11.4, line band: 11.2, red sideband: 10.7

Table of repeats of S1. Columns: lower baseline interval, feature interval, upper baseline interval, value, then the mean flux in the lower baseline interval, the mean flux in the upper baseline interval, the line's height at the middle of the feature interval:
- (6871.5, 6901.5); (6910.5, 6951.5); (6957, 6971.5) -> -0.6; 11.3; 10.6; 10.9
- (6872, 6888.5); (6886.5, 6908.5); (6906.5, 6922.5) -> 0.1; 11.4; 11.3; 11.3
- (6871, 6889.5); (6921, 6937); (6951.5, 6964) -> 0.1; 11.4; 10.9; 11.1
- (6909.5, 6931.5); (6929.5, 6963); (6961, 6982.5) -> -0.4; 11.2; 10.5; 10.8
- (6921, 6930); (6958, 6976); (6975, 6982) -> 0.2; 11.1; 10.5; 10.6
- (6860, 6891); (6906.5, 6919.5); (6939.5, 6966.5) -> -0.2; 11.3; 10.9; 11.1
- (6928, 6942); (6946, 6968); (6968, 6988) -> -0.4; 10.9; 10.5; 10.7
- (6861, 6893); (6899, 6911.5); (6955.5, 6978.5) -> -0.2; 11.3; 10.6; 11.1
